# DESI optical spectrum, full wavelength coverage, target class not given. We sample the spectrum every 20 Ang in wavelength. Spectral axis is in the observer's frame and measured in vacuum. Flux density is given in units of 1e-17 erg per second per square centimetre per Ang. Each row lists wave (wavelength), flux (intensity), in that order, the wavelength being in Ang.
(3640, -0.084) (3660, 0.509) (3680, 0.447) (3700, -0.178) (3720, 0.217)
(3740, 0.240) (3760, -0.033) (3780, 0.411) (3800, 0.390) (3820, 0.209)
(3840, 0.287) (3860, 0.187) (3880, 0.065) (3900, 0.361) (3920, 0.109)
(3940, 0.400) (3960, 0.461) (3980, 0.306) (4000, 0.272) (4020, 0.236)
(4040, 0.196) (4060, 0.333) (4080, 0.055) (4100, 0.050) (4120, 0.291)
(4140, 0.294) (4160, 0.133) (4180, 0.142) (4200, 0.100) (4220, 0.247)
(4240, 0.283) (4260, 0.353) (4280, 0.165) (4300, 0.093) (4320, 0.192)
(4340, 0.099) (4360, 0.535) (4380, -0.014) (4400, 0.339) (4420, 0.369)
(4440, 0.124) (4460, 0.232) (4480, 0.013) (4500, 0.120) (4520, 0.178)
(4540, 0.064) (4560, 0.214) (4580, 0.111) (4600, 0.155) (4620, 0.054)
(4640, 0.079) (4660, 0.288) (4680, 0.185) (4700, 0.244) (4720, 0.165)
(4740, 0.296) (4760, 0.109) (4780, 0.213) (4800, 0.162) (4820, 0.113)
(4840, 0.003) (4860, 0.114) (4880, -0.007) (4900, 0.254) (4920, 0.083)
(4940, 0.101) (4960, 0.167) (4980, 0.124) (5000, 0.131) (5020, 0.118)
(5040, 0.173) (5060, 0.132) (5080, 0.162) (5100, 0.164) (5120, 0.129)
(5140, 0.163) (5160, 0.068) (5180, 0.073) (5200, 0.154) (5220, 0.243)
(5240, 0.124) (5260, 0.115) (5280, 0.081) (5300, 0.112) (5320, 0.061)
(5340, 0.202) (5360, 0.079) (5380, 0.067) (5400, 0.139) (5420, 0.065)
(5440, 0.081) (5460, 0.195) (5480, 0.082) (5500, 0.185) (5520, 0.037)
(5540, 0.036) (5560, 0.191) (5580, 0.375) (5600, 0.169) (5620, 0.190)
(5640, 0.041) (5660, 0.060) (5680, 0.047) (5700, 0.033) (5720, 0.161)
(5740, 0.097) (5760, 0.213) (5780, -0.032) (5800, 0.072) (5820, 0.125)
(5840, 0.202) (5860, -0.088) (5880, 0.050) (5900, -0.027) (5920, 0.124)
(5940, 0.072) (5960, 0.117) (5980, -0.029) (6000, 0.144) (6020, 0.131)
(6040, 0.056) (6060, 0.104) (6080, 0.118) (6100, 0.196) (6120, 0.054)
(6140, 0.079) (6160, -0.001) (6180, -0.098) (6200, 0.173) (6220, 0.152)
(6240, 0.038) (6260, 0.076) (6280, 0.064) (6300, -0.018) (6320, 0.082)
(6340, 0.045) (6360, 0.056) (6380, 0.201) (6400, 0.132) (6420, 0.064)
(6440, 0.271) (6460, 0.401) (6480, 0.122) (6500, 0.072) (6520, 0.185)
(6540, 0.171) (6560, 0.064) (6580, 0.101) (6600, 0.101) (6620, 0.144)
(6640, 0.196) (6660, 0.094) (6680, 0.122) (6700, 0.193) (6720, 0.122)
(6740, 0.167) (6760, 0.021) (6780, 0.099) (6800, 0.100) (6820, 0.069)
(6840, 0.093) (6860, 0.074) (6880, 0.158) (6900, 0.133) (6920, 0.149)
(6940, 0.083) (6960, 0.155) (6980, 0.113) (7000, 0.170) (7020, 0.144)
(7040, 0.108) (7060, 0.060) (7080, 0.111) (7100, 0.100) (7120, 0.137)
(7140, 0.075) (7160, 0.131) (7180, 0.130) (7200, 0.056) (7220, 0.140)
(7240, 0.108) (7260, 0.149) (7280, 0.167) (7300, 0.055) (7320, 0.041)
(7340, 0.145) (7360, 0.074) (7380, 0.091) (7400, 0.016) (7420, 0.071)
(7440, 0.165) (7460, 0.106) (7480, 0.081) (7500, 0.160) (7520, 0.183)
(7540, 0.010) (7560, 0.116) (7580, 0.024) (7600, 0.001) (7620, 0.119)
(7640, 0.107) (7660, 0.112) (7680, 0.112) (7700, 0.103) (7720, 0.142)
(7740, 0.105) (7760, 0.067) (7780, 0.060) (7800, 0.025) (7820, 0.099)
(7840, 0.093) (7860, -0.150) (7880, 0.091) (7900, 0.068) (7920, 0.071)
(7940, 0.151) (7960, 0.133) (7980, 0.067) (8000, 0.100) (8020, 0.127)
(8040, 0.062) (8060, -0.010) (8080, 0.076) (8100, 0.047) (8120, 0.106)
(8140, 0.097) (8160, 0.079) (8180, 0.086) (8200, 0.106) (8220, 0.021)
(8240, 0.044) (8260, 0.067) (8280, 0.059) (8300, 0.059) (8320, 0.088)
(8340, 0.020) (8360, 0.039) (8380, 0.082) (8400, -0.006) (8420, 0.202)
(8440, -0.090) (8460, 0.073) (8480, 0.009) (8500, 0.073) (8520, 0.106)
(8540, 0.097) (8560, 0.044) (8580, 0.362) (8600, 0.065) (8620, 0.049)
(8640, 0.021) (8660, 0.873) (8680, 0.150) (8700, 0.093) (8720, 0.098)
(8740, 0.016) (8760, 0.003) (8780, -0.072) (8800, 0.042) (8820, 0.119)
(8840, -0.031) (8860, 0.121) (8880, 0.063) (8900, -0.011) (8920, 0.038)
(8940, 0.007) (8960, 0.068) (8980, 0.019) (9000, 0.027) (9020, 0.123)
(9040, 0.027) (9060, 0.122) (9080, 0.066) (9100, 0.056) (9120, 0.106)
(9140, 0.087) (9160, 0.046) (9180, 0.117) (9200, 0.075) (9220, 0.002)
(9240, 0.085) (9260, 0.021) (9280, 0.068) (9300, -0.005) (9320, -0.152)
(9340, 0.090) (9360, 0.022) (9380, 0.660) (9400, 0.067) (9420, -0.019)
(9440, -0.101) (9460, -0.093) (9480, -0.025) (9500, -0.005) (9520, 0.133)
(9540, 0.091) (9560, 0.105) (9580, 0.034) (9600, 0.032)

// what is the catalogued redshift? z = 0.730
